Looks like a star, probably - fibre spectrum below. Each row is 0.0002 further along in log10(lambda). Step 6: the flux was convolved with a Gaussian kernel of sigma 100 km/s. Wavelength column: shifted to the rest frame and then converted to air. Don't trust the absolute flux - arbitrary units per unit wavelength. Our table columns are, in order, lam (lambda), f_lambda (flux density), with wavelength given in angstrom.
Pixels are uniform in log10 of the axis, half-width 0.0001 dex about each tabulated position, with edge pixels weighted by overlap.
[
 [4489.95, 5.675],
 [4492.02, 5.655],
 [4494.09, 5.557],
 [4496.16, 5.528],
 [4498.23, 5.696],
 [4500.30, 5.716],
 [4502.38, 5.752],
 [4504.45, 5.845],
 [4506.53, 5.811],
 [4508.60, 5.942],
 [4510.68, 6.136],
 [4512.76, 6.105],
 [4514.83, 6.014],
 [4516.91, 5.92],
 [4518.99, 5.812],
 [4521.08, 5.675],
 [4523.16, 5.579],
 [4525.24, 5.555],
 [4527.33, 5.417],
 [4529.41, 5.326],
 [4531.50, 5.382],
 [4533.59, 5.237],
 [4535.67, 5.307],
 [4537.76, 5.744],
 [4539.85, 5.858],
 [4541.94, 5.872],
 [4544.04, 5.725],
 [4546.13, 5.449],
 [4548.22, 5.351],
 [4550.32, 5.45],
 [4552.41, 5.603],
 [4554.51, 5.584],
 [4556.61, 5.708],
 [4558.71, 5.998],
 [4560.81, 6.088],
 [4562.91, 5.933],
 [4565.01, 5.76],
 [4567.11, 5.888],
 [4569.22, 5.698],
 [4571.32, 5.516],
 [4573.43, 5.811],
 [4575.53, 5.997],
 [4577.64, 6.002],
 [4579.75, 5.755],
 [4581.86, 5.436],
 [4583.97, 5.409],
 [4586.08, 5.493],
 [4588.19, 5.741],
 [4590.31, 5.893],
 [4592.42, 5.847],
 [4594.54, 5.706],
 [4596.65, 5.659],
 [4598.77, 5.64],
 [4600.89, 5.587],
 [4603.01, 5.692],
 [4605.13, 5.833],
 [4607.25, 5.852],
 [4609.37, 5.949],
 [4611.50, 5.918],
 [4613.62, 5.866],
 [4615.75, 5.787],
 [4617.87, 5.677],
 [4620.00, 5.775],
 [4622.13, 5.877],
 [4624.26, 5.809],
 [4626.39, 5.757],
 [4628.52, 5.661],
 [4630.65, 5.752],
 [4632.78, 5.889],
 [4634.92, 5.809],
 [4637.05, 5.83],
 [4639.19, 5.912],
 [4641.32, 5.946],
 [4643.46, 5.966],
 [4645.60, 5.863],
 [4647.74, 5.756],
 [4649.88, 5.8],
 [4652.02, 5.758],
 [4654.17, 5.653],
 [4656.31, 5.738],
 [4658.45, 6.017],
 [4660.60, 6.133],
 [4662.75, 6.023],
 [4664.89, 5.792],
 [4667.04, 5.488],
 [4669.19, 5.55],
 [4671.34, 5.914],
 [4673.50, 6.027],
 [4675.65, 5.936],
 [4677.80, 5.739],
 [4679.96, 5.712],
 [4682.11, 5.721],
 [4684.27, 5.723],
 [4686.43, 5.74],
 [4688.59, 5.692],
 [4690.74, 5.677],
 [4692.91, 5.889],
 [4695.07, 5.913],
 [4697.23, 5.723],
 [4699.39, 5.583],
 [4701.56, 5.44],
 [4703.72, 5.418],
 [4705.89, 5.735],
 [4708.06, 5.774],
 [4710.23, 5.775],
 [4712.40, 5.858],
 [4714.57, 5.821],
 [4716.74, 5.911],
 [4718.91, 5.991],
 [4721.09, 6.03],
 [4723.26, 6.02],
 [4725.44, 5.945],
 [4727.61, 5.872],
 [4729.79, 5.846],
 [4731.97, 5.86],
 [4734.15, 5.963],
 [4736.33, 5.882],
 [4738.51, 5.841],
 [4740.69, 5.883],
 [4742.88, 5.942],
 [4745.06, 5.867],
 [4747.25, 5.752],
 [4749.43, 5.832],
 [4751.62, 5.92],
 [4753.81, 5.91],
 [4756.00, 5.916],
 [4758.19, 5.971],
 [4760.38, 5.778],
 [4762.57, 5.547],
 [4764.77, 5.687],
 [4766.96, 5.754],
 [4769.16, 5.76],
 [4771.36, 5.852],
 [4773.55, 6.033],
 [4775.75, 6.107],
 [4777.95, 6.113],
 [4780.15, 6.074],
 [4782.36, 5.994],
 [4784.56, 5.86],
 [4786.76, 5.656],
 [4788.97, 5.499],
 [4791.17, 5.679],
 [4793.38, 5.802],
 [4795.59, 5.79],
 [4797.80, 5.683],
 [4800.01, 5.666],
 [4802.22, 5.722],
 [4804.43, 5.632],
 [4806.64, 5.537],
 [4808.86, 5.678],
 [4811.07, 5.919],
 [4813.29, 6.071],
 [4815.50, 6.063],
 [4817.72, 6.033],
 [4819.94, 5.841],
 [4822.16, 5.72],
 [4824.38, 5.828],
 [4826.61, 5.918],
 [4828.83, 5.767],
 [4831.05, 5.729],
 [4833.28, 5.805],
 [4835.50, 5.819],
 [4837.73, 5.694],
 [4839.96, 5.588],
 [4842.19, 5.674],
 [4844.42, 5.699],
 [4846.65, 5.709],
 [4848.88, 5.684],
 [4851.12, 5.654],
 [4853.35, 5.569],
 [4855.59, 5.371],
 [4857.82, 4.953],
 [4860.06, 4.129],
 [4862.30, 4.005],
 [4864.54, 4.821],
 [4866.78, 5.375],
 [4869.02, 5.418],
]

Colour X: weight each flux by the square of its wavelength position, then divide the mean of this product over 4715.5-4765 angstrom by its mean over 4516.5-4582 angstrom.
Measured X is 1.13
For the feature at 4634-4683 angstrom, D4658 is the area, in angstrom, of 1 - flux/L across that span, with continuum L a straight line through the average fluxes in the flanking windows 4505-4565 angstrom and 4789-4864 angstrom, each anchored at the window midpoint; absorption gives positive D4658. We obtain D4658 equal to -1.4 angstrom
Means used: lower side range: 5.7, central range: 5.83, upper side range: 5.61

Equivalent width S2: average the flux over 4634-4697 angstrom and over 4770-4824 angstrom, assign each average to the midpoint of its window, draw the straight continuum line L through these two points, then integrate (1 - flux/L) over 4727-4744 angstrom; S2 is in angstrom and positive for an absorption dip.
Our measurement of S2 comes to -0.2 angstrom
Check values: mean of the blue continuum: 5.82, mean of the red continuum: 5.83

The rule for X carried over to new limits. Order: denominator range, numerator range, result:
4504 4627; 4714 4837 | 1.12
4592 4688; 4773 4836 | 1.08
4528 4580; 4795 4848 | 1.14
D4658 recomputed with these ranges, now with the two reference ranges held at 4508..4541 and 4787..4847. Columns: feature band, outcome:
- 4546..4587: 0.0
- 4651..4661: -0.2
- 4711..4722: -0.3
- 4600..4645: -0.8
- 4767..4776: -0.2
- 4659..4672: -0.2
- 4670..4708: -0.1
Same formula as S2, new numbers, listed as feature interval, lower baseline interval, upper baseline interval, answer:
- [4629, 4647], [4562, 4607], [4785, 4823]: -0.4 angstrom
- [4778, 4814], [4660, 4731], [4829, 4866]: -1.6 angstrom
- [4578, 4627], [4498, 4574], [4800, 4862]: -0.4 angstrom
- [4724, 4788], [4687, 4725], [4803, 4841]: -0.9 angstrom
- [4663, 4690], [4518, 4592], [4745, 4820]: 0.0 angstrom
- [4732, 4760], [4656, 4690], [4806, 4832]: -0.3 angstrom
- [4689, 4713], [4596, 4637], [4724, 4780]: 0.6 angstrom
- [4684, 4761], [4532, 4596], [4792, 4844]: -1.1 angstrom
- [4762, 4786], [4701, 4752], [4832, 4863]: -0.9 angstrom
